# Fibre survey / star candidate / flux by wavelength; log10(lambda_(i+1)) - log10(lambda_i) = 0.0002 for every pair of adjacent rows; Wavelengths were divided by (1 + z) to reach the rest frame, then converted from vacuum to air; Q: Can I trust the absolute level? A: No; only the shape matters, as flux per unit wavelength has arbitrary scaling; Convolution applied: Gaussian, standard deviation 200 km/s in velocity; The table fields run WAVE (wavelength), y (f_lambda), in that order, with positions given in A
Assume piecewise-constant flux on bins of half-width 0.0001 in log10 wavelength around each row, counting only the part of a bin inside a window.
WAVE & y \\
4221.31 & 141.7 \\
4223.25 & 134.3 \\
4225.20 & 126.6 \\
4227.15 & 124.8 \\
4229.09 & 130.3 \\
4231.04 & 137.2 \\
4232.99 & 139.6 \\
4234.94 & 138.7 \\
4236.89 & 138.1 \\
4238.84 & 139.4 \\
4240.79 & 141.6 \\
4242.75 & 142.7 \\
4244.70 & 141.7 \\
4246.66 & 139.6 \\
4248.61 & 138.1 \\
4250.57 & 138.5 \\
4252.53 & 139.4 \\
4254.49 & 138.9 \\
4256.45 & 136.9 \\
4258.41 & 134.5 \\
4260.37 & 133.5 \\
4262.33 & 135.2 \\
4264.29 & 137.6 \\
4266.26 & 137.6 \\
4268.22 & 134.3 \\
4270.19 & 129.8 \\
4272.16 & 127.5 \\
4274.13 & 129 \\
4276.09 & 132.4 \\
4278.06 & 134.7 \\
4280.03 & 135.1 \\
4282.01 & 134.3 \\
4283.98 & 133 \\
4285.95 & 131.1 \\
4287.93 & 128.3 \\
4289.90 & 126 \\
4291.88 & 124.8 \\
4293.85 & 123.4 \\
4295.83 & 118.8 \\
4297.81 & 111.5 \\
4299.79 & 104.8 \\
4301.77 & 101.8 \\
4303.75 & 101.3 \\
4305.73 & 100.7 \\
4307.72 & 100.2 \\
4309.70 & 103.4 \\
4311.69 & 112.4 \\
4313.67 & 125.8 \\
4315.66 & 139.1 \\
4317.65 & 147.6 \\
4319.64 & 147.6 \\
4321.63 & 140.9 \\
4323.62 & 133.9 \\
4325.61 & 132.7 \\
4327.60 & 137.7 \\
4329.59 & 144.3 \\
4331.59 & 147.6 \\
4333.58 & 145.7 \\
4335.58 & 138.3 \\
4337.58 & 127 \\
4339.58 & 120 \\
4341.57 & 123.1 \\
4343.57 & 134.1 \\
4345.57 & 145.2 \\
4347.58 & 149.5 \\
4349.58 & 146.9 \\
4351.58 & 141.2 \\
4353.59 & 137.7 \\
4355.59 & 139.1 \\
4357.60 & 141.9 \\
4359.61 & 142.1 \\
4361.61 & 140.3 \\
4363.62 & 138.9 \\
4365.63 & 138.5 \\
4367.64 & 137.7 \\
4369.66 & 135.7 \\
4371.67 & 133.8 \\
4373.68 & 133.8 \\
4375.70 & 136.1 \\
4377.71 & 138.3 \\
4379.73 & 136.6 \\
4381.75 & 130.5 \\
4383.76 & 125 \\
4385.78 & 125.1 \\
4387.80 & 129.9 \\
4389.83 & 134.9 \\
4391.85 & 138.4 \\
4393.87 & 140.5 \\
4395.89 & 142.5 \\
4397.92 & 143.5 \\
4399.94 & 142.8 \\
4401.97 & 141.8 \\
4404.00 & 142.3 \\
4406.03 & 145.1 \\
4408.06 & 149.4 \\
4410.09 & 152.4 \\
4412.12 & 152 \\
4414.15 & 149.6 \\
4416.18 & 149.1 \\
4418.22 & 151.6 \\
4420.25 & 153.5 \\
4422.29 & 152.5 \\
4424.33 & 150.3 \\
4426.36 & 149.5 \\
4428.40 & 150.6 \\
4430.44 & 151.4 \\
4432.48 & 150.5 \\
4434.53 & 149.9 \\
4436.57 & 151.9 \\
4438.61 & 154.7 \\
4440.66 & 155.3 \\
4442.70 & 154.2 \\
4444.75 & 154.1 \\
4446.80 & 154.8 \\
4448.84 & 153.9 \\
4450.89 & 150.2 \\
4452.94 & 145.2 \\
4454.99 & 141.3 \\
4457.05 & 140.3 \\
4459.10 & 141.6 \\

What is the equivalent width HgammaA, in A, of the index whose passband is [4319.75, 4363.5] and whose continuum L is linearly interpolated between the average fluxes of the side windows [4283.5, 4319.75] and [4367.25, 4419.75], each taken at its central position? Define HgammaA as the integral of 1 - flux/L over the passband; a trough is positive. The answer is -3.6 A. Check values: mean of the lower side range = 119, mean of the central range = 139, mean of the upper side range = 140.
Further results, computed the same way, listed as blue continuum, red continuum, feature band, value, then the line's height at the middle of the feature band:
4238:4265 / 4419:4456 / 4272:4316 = 6.5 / 141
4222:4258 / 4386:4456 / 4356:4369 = 0.4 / 144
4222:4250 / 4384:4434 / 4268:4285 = 0.8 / 139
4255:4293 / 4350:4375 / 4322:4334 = -0.3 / 136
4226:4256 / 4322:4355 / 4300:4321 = 3.0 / 138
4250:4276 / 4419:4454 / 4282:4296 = 1.0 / 137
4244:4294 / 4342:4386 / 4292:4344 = 4.0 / 136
